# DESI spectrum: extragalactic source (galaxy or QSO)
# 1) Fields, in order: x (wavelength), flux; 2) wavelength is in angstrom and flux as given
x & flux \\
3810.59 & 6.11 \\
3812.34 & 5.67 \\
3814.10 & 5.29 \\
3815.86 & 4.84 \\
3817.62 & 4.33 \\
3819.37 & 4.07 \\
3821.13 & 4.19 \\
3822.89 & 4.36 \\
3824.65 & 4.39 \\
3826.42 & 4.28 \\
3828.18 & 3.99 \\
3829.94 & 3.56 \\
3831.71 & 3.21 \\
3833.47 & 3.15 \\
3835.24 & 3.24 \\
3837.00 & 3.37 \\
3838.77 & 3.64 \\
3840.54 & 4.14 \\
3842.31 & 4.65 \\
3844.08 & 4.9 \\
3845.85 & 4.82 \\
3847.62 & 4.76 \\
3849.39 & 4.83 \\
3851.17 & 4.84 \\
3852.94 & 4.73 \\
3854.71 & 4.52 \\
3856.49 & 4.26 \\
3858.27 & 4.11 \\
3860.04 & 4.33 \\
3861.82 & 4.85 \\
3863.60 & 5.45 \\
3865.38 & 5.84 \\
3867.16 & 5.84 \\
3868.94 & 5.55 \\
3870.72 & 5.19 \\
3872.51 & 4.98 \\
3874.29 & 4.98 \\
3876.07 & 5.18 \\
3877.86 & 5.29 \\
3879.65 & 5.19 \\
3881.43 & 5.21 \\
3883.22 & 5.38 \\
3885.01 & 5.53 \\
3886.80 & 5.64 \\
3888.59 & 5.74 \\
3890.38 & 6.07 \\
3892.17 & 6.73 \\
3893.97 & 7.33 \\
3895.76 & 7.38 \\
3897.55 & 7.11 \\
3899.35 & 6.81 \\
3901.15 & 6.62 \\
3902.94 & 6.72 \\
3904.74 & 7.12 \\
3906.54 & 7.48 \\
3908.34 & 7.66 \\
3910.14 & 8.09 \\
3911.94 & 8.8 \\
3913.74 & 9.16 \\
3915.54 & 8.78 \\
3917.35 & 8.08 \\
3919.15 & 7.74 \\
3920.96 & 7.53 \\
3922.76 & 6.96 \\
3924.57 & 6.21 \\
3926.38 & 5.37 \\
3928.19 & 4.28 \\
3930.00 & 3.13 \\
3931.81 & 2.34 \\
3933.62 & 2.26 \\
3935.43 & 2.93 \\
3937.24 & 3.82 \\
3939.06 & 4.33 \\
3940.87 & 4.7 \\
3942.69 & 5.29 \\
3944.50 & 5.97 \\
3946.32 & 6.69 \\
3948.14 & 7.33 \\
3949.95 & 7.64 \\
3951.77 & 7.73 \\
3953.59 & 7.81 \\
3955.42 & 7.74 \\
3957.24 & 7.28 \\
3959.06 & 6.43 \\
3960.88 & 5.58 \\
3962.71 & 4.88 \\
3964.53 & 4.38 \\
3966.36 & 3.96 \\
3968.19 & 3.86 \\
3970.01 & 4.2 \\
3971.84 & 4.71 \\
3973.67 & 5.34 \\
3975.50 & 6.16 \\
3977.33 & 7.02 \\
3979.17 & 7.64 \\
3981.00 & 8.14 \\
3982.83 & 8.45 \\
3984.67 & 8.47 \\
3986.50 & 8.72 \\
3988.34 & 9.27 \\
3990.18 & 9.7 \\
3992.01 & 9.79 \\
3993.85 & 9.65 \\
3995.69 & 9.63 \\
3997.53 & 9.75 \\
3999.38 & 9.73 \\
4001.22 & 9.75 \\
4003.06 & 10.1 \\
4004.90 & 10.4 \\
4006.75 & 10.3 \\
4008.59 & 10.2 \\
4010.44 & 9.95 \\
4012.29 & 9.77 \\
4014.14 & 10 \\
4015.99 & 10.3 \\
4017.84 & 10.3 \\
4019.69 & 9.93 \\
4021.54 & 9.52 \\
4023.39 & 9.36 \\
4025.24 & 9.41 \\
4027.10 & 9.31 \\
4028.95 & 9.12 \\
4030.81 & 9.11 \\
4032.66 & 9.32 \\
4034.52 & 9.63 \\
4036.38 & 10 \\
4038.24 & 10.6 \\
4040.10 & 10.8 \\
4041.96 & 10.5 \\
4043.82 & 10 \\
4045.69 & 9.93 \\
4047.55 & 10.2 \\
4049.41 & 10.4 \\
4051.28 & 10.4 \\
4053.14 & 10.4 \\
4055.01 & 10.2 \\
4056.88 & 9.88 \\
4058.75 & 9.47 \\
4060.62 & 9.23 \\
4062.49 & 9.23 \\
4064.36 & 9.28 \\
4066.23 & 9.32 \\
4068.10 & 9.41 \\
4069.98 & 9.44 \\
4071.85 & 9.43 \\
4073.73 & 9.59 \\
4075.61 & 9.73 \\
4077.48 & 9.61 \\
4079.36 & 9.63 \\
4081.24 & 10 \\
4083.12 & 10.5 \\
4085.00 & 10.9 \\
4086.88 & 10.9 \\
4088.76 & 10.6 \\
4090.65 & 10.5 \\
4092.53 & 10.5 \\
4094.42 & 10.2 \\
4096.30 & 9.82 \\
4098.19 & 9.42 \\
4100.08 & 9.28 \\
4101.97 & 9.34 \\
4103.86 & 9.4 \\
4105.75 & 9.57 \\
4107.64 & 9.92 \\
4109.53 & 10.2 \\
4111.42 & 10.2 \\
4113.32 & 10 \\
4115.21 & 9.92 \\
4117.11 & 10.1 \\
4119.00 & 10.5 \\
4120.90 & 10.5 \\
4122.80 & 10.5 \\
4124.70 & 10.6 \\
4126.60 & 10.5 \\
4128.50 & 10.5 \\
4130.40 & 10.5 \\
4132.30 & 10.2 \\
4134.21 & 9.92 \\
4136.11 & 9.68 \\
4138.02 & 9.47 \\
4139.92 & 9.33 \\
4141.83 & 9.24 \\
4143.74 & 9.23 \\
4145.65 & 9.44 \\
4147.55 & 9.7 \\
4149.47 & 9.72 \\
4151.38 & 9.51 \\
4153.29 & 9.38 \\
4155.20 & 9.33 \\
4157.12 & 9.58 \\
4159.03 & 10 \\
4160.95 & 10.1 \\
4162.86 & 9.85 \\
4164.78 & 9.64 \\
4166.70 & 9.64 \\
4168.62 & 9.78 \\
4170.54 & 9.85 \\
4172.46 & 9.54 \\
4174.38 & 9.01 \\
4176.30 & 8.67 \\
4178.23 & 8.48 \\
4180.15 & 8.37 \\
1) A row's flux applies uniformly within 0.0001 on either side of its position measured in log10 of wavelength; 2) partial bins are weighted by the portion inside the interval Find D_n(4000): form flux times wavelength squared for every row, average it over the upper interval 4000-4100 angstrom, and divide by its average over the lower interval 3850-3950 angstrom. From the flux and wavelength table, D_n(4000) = 1.8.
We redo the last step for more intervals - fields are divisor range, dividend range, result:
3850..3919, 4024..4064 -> 1.74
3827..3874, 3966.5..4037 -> 2.11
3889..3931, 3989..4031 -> 1.48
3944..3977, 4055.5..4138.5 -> 1.78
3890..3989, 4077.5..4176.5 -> 1.70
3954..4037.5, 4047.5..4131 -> 1.25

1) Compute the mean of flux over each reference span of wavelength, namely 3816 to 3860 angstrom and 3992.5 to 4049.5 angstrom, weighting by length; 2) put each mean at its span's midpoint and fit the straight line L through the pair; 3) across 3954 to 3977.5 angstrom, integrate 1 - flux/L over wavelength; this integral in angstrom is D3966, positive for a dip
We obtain 7.6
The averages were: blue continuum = 4.2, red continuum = 9.89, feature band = 5.5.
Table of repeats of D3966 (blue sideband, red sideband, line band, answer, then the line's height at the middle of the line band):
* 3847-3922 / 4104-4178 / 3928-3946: 7.63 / 6.89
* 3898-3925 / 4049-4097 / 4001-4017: -1.93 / 9.01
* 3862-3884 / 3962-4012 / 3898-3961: 2.03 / 6.64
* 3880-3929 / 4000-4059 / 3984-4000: -0.69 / 9.03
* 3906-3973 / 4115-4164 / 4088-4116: -2.35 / 9.16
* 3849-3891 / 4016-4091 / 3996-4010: -2.34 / 8.58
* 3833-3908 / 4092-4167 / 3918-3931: 0.77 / 6.29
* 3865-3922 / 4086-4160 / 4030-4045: -2.27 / 8.69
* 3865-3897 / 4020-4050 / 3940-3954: 1.67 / 7.49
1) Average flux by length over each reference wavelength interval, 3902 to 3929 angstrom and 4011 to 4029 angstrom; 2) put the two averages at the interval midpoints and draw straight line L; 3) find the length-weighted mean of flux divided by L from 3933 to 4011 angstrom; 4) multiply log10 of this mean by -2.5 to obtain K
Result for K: 0.21 mag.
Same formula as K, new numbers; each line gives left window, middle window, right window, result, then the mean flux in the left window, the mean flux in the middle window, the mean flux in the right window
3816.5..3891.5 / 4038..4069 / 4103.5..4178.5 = -0.21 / 4.69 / 9.94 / 9.79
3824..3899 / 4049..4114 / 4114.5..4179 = -0.14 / 4.98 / 9.88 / 9.76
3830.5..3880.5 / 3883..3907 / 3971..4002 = -0.14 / 4.63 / 6.56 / 8.35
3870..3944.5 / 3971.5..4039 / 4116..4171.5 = -0.20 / 5.98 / 9.19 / 9.87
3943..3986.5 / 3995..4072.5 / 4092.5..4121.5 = -0.21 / 6.44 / 9.84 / 9.9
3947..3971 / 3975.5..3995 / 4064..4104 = -0.24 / 6.06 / 8.58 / 9.87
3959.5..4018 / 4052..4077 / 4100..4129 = -0.04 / 8.09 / 9.59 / 10.1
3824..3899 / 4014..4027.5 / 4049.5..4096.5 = -0.13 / 4.98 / 9.77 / 9.94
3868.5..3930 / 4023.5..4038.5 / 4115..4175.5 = -0.15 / 6.49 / 9.51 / 9.83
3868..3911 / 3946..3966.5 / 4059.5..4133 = 0.13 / 6.21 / 6.54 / 9.97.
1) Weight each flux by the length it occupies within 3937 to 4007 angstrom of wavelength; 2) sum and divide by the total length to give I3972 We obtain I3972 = 7.25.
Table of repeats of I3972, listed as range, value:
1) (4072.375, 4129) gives 10.1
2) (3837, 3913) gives 5.66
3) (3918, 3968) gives 5.56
